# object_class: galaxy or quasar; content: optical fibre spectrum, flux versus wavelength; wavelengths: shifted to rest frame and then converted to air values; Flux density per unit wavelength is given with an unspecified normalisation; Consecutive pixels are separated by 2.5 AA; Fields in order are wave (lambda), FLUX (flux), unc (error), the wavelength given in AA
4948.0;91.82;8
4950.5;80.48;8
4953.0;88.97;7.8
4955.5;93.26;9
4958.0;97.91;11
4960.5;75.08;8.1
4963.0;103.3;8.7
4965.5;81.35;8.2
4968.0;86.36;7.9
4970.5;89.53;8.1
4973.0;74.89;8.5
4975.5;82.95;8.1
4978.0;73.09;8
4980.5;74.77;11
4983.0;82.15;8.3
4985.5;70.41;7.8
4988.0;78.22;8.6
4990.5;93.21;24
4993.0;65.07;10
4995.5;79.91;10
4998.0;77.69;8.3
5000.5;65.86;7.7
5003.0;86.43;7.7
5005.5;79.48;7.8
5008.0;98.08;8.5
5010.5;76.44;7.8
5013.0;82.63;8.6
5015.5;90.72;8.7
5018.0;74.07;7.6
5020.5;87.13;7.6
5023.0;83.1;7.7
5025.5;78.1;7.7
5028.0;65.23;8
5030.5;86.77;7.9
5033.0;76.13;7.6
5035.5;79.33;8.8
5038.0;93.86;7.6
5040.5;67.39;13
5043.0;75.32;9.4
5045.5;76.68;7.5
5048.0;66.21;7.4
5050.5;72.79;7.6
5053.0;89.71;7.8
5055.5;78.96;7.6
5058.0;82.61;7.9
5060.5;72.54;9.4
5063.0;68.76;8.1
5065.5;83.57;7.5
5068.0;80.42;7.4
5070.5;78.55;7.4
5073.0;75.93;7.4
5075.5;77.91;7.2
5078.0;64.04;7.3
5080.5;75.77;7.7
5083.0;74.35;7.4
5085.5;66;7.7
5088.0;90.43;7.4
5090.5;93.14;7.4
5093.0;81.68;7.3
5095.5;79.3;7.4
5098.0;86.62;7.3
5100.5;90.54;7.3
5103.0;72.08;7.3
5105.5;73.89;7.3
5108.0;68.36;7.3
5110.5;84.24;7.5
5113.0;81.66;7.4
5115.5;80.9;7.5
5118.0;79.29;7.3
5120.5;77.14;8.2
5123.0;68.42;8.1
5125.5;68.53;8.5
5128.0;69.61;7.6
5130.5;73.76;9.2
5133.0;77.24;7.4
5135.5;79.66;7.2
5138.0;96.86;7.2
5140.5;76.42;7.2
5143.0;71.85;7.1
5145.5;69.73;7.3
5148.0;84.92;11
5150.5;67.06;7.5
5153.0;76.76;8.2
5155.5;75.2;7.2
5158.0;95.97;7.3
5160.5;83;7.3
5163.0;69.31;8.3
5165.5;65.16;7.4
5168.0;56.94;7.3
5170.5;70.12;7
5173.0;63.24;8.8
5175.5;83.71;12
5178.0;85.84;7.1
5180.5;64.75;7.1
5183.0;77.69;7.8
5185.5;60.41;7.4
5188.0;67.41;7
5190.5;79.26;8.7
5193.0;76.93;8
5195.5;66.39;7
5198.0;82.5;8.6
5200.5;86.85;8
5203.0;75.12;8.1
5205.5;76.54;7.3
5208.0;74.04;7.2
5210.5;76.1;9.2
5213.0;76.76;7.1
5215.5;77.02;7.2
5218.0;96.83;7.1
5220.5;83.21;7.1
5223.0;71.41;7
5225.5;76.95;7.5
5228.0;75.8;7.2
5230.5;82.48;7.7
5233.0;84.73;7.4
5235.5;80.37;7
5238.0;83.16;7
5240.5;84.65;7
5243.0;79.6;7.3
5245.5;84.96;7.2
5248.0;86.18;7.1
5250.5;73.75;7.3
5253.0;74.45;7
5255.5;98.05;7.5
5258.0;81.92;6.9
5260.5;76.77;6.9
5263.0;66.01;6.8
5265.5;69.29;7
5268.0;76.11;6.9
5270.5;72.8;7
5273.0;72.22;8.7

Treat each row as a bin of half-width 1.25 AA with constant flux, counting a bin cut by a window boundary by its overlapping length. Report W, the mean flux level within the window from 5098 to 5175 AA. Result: 75.9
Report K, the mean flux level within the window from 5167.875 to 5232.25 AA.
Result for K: 75.9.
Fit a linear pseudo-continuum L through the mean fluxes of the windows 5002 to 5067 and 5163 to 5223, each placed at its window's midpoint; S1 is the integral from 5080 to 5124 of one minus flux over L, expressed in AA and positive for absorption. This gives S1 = -0.9 AA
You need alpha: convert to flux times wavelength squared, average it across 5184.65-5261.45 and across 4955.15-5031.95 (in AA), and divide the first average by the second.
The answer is 1.1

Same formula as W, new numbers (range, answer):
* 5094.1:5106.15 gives 80.8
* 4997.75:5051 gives 79.2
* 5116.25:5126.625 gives 73.8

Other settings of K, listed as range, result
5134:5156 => 77.7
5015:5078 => 78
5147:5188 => 73.5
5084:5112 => 80.5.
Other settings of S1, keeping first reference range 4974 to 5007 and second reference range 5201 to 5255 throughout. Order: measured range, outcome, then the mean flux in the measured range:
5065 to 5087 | 1.0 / 75.1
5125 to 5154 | 1.1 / 76.2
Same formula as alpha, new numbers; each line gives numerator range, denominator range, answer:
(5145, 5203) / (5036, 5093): 1.00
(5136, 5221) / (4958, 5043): 1.01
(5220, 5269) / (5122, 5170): 1.10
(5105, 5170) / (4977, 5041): 1.00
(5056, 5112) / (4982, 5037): 1.01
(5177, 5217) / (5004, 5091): 1.01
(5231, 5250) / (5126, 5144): 1.11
